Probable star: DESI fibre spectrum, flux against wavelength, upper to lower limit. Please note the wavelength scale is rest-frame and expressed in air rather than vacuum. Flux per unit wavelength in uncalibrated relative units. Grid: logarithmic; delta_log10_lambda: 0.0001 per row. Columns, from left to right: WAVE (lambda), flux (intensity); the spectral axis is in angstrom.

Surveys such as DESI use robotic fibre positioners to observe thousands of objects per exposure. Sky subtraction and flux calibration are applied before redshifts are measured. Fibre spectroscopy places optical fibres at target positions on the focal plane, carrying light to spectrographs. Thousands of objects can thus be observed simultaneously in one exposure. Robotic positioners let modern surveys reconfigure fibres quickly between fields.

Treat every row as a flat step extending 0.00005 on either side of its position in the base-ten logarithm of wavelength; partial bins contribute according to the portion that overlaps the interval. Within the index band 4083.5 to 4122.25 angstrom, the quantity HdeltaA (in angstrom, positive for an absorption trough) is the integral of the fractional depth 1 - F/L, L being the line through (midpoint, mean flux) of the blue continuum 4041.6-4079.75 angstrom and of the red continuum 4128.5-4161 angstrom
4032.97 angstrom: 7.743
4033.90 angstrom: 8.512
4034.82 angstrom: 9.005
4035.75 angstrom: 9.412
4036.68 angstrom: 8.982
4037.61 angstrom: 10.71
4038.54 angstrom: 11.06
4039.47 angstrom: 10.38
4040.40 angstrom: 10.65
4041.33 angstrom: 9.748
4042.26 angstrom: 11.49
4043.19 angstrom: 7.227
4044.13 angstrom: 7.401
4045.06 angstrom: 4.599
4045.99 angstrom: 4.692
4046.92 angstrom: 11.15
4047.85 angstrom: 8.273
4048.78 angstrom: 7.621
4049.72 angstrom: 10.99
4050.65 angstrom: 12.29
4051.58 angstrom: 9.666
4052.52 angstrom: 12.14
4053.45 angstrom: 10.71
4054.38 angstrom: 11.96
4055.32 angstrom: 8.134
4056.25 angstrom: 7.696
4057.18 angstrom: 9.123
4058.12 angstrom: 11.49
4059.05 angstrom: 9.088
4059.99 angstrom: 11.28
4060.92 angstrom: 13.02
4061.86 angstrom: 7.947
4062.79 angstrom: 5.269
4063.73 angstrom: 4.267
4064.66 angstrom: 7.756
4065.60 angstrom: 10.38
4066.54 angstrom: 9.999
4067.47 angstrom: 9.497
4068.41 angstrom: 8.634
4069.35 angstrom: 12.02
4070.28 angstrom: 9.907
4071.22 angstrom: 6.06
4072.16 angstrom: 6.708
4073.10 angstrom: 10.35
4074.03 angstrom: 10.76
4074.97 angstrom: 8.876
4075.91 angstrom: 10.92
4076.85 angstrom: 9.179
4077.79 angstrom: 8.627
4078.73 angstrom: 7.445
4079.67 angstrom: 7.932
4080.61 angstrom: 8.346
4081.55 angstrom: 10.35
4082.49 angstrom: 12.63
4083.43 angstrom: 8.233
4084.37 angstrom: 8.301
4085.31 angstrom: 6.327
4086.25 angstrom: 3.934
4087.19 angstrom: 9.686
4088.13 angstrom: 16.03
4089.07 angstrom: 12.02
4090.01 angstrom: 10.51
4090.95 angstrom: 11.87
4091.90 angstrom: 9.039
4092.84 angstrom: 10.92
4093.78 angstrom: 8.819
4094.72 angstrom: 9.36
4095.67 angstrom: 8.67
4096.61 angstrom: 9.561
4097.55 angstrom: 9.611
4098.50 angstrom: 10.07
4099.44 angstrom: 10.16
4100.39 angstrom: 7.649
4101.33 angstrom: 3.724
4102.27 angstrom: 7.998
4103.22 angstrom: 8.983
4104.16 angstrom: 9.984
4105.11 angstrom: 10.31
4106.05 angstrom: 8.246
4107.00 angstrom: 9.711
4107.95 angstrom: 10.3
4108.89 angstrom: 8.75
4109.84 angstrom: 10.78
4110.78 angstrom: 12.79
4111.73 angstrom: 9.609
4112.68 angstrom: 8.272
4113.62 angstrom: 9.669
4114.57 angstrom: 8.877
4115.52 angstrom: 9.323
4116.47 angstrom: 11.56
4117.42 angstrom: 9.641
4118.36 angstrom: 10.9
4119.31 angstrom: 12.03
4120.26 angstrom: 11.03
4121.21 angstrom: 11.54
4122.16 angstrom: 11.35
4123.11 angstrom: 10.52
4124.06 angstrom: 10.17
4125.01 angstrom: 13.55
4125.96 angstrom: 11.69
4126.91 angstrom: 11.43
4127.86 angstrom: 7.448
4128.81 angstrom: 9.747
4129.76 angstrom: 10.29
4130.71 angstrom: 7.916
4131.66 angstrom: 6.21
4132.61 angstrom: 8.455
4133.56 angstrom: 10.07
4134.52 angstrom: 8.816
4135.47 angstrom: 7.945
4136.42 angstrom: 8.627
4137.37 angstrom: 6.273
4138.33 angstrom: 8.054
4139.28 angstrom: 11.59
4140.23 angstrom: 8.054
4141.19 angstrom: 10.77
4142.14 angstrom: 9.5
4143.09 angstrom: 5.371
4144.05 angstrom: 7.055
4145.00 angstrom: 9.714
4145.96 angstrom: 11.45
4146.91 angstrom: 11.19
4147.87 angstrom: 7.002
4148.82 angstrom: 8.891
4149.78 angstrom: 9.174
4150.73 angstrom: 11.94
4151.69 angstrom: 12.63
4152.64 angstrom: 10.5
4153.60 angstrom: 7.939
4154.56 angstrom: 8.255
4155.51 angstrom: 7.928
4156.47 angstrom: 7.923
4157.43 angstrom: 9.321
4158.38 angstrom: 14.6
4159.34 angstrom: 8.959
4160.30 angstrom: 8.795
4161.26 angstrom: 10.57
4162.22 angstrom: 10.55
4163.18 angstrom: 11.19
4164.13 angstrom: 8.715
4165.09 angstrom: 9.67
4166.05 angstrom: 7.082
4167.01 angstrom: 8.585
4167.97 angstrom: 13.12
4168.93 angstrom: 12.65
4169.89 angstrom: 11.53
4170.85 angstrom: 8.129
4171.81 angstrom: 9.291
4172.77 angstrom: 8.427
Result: -2.3 angstrom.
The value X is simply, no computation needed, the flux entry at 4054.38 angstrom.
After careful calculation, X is 11.96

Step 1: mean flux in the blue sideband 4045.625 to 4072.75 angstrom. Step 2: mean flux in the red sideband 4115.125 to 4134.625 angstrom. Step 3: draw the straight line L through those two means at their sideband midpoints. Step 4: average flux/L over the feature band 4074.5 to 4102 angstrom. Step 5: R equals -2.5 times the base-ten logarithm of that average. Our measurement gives 0.05 mag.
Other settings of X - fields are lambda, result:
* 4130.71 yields 7.916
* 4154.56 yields 8.255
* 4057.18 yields 9.123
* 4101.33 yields 3.724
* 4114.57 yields 8.877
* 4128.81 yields 9.747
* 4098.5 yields 10.07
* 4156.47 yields 7.923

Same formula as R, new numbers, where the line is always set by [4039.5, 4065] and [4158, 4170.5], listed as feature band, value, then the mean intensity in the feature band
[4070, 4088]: 0.08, 8.79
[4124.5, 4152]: 0.09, 9.32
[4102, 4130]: -0.04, 10.2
